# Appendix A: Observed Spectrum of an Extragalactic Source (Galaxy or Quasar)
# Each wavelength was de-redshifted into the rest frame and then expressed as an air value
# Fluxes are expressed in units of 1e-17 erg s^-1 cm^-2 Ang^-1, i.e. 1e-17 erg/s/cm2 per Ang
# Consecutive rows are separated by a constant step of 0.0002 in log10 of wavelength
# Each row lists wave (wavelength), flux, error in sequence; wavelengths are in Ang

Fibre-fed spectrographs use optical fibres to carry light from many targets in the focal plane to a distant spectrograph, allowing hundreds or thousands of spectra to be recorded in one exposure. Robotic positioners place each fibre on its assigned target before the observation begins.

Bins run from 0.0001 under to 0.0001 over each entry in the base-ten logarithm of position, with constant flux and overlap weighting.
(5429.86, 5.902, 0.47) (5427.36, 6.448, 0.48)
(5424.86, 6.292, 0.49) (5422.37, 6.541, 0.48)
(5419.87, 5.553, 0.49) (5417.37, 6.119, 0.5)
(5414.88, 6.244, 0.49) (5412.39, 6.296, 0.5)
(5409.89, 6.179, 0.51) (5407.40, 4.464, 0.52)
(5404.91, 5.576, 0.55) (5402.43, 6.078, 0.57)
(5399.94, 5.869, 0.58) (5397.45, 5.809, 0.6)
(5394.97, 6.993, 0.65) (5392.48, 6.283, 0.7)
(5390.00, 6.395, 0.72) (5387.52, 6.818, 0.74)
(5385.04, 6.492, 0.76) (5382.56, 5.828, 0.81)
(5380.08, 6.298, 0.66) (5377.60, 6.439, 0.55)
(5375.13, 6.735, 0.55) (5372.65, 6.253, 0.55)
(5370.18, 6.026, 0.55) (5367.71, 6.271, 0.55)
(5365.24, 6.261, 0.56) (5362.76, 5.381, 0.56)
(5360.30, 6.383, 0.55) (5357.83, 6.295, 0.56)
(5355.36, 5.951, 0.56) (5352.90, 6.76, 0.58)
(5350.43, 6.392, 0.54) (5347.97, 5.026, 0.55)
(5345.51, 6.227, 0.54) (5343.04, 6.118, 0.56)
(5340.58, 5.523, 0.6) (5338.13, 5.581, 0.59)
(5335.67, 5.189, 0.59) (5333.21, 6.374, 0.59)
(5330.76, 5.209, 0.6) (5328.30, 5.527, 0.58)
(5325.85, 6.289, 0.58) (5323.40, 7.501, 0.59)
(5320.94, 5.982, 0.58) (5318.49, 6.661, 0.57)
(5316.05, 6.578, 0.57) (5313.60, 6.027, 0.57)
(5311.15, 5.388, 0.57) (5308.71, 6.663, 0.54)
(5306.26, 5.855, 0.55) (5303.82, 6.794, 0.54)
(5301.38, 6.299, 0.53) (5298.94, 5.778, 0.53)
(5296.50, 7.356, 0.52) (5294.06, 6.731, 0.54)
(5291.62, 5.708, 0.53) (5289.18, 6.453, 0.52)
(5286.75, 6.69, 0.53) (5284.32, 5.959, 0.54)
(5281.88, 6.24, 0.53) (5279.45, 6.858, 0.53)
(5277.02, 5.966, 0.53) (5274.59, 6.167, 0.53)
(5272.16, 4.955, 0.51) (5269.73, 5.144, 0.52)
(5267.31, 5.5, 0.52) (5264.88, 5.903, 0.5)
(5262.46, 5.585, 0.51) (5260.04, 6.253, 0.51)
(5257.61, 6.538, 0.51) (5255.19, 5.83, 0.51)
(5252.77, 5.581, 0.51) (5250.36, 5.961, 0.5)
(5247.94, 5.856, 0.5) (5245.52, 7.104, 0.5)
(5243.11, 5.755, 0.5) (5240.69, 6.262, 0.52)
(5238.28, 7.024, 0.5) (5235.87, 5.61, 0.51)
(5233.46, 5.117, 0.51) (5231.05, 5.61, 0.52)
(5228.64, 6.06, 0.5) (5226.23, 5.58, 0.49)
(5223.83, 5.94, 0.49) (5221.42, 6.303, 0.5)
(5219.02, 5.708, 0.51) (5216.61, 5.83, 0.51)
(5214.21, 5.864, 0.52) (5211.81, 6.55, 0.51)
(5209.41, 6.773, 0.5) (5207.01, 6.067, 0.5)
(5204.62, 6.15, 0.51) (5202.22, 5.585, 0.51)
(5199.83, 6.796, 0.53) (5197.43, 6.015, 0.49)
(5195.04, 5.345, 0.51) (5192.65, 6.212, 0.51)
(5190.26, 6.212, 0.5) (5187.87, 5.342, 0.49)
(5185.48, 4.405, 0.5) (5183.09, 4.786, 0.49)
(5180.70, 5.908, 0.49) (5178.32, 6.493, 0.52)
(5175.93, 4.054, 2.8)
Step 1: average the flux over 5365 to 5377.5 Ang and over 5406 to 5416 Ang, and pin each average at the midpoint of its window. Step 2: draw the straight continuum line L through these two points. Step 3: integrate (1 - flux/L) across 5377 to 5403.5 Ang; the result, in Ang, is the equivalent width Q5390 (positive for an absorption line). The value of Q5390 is -1.0 Ang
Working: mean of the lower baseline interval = 6.33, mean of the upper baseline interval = 5.78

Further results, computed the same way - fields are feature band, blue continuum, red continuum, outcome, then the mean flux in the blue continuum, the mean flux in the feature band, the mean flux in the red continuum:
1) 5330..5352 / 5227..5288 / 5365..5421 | 1.1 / 5.98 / 5.76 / 6.14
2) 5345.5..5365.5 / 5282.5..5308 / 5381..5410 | 0.4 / 6.36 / 6.06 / 6.06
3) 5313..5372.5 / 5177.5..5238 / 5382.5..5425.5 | -0.4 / 5.86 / 6.07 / 6.11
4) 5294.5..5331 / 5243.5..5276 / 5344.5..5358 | -1.8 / 5.87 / 6.3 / 6.09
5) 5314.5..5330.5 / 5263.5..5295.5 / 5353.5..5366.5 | -0.7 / 6.03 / 6.34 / 6.09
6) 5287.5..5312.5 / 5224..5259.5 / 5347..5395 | -0.8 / 6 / 6.31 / 6.25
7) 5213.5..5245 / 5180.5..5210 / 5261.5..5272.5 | -1.6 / 5.79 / 5.92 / 5.45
